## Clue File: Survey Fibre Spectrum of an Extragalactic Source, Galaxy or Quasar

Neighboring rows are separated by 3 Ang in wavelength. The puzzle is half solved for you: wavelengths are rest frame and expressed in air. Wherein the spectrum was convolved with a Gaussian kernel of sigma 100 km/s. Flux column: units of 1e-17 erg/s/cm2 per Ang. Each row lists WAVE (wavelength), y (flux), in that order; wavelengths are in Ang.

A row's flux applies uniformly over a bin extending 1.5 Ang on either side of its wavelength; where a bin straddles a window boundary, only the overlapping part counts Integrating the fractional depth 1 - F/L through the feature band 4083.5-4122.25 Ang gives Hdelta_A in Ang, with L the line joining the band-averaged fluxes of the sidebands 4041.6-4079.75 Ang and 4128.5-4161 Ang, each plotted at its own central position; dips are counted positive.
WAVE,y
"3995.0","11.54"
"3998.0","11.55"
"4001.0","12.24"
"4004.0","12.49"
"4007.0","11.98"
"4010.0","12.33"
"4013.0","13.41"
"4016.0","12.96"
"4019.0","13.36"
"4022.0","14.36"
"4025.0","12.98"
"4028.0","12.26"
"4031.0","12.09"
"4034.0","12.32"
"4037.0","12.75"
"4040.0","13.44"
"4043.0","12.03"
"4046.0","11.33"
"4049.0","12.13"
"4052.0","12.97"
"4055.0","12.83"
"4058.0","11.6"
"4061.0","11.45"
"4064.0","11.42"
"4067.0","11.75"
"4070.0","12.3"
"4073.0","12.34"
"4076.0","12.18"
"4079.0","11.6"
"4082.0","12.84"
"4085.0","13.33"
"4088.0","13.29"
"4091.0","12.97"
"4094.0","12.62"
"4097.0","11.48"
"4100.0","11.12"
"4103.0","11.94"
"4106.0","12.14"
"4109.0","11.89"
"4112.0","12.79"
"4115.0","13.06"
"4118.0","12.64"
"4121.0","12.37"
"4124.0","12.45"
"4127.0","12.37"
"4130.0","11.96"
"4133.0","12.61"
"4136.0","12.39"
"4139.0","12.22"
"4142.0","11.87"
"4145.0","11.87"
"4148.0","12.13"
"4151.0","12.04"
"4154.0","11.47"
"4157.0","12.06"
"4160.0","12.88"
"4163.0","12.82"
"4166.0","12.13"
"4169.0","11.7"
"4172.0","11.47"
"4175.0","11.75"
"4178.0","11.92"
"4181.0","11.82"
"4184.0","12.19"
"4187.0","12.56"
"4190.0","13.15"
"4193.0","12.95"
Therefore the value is -1.2 Ang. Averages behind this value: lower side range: 12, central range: 12.4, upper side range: 12.1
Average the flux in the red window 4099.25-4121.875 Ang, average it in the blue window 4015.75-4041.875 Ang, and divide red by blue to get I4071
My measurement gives 0.95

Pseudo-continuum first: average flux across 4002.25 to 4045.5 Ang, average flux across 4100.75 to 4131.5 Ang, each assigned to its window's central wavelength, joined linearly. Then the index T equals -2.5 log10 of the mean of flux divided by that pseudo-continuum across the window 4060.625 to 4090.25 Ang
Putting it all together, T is 0.02 mag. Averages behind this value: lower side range 12.7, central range 12.3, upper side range 12.3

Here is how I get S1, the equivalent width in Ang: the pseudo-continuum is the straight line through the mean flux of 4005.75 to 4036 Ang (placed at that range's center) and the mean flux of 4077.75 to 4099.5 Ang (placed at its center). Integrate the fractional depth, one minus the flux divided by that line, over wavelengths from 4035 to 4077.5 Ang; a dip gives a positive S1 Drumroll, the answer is 1.63 Ang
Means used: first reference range 12.8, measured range 12.2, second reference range 12.5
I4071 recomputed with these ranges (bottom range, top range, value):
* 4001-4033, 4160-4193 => 0.96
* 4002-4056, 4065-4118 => 0.97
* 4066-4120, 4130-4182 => 0.98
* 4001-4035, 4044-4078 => 0.94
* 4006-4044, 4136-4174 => 0.94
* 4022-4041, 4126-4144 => 0.96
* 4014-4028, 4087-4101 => 0.93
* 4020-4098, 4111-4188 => 0.98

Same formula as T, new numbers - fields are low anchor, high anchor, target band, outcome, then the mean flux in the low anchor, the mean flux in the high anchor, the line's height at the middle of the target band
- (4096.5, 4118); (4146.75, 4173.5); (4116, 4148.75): -0.02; 12.1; 12.1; 12.1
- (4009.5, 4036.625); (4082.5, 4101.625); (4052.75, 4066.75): 0.07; 12.9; 12.5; 12.7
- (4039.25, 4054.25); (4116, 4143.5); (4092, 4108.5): 0.04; 12.3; 12.3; 12.3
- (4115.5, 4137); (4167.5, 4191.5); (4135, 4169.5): 0.01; 12.4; 12.1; 12.3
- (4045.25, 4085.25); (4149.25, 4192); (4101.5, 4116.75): -0.02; 12.1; 12.1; 12.1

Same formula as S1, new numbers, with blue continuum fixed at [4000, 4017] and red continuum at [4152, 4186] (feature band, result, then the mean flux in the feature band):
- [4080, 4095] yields -0.8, 13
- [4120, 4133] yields -0.2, 12.3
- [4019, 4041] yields -0.7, 12.9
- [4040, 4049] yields 0.3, 12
